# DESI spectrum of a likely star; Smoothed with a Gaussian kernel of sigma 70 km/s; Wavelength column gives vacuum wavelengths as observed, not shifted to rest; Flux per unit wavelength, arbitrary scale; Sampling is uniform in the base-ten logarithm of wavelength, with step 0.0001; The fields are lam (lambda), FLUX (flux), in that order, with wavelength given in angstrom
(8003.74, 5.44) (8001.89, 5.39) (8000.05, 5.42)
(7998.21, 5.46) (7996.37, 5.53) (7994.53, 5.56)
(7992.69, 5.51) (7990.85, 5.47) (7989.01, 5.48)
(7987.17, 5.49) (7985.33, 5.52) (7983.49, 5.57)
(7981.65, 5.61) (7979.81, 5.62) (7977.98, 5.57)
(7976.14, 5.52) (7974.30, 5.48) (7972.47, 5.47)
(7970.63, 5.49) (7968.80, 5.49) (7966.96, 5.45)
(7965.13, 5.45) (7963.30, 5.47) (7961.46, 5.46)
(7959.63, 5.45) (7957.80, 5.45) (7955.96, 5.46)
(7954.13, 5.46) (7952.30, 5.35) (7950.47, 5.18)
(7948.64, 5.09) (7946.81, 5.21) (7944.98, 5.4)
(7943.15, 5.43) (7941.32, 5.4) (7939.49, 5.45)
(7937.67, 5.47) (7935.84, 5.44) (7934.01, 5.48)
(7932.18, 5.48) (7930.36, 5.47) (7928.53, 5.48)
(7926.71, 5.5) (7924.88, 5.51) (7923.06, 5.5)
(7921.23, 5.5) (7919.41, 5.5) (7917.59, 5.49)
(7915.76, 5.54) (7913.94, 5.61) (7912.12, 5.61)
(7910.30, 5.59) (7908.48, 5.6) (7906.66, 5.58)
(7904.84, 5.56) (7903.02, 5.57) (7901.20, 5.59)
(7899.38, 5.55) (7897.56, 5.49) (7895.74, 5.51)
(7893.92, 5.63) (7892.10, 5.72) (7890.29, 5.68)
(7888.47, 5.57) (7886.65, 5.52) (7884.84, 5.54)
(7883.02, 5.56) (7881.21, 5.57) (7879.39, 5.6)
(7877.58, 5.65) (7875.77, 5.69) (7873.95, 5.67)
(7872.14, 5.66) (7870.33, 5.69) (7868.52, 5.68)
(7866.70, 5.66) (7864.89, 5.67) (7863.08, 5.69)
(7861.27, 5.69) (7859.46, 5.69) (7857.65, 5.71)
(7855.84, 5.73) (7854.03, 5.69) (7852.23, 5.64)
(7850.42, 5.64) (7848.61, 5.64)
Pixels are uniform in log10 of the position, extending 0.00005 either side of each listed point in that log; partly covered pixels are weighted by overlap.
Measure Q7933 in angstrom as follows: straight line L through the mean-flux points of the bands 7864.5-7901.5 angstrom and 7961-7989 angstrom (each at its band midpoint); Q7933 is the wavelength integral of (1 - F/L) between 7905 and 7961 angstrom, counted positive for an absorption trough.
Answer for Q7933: 1.0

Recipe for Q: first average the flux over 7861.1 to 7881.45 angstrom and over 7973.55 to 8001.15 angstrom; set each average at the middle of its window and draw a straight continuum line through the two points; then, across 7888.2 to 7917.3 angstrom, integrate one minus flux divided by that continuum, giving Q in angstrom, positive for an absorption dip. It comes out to 0.2 angstrom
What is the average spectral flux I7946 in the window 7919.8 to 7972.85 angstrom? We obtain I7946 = 5.43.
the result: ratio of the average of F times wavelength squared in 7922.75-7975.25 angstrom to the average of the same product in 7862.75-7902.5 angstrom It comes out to 1.0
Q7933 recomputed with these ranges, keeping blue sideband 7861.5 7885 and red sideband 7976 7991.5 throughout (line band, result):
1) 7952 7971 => 0.36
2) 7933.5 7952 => 0.75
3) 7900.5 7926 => 0.24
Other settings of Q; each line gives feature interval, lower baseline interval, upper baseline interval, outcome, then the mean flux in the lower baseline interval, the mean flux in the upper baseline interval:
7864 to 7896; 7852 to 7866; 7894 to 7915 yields 0.1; 5.69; 5.57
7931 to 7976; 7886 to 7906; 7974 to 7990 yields 1.1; 5.58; 5.54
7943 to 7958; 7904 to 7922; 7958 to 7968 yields 0.4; 5.56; 5.46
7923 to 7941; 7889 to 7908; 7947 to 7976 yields 0.1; 5.59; 5.41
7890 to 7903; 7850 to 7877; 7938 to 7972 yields 0.0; 5.68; 5.4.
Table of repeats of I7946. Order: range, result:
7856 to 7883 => 5.66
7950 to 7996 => 5.48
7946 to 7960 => 5.33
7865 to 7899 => 5.62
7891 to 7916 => 5.59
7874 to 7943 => 5.55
